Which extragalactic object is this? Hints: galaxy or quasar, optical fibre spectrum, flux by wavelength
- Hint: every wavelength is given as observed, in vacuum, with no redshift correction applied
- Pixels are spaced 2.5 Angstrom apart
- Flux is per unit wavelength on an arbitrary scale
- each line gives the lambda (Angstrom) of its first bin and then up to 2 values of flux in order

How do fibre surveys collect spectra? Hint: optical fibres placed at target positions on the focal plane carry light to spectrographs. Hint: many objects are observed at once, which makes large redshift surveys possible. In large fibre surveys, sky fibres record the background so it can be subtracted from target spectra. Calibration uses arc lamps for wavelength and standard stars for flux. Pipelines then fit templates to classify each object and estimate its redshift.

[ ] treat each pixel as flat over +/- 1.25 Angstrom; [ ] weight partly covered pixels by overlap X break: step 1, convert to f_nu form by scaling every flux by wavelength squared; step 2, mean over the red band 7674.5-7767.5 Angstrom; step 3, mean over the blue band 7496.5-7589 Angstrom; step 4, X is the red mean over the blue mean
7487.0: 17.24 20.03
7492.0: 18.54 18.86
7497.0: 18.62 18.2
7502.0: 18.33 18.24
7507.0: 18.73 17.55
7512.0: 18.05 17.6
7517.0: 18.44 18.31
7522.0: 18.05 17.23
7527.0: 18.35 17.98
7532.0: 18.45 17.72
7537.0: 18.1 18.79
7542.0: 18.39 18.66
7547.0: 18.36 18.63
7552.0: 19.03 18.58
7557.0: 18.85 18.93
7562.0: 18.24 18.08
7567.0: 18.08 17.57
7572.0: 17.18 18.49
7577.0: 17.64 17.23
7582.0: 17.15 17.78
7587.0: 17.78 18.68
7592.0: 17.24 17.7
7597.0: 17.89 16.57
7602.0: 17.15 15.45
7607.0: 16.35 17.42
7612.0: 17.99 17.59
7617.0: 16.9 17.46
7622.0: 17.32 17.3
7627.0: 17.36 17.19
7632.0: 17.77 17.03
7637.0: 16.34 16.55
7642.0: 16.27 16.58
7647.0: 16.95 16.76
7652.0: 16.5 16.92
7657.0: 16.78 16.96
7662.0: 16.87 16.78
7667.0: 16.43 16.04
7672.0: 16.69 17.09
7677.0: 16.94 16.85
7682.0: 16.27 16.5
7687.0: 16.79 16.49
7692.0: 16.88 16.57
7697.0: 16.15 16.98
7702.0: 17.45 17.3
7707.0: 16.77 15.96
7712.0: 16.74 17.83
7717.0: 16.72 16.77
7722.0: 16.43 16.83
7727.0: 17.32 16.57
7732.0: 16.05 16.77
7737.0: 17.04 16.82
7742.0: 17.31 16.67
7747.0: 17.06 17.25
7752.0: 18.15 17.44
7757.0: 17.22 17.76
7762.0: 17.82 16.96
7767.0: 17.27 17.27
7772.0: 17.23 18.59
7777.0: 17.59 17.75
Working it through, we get 0.98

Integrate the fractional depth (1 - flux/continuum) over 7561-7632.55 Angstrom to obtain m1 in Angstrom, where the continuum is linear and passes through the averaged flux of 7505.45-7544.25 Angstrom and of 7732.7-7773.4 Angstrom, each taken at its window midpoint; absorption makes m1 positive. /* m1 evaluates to 1.56 Angstrom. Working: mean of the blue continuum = 18.1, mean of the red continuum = 17.2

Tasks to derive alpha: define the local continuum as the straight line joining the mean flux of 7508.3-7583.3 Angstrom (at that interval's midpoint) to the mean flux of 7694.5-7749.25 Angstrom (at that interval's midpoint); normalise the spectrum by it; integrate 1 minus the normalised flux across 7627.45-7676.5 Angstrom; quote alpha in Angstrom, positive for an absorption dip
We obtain 1.6 Angstrom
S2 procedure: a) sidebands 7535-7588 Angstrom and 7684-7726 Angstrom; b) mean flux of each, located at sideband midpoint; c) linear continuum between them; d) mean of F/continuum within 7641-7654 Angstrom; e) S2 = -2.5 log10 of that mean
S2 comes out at 0.04 mag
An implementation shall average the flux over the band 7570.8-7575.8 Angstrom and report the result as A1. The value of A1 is 17.8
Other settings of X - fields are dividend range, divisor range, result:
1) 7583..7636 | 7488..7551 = 0.97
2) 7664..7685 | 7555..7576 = 0.94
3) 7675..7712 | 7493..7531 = 0.96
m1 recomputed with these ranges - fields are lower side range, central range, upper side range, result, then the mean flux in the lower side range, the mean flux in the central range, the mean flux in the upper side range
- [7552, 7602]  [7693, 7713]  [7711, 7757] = 0.5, 17.9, 16.7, 17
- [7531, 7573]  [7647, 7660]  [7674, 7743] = 0.4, 18.3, 16.8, 16.8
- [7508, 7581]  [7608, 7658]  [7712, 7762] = 1.7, 18.2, 17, 17.1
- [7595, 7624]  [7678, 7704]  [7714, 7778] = 0.7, 17.1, 16.7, 17.2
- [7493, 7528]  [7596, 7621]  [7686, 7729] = 0.6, 18.2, 17.1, 16.8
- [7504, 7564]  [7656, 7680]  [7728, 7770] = 1.1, 18.3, 16.7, 17.1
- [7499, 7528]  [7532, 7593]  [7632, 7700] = -1.8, 18.1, 18.1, 16.7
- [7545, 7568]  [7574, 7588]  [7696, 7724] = 0.5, 18.5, 17.6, 16.8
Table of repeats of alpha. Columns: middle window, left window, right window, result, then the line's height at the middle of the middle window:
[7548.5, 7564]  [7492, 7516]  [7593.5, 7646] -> -0.85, 17.7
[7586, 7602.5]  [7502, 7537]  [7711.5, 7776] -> 0.16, 17.8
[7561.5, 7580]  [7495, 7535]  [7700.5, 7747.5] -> -0.02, 17.8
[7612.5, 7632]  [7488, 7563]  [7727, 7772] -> 0.54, 17.9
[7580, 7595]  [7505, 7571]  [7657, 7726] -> 0.06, 17.8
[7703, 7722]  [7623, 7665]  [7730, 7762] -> 0.23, 17.1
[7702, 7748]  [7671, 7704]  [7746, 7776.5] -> 0.78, 17.1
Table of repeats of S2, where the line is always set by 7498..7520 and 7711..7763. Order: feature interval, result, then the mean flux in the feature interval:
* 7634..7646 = 0.06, 16.5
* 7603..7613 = 0.06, 16.8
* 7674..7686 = 0.04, 16.7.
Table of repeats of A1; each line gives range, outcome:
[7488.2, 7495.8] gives 19.1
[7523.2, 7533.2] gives 18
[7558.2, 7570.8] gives 18.2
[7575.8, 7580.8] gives 17.4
